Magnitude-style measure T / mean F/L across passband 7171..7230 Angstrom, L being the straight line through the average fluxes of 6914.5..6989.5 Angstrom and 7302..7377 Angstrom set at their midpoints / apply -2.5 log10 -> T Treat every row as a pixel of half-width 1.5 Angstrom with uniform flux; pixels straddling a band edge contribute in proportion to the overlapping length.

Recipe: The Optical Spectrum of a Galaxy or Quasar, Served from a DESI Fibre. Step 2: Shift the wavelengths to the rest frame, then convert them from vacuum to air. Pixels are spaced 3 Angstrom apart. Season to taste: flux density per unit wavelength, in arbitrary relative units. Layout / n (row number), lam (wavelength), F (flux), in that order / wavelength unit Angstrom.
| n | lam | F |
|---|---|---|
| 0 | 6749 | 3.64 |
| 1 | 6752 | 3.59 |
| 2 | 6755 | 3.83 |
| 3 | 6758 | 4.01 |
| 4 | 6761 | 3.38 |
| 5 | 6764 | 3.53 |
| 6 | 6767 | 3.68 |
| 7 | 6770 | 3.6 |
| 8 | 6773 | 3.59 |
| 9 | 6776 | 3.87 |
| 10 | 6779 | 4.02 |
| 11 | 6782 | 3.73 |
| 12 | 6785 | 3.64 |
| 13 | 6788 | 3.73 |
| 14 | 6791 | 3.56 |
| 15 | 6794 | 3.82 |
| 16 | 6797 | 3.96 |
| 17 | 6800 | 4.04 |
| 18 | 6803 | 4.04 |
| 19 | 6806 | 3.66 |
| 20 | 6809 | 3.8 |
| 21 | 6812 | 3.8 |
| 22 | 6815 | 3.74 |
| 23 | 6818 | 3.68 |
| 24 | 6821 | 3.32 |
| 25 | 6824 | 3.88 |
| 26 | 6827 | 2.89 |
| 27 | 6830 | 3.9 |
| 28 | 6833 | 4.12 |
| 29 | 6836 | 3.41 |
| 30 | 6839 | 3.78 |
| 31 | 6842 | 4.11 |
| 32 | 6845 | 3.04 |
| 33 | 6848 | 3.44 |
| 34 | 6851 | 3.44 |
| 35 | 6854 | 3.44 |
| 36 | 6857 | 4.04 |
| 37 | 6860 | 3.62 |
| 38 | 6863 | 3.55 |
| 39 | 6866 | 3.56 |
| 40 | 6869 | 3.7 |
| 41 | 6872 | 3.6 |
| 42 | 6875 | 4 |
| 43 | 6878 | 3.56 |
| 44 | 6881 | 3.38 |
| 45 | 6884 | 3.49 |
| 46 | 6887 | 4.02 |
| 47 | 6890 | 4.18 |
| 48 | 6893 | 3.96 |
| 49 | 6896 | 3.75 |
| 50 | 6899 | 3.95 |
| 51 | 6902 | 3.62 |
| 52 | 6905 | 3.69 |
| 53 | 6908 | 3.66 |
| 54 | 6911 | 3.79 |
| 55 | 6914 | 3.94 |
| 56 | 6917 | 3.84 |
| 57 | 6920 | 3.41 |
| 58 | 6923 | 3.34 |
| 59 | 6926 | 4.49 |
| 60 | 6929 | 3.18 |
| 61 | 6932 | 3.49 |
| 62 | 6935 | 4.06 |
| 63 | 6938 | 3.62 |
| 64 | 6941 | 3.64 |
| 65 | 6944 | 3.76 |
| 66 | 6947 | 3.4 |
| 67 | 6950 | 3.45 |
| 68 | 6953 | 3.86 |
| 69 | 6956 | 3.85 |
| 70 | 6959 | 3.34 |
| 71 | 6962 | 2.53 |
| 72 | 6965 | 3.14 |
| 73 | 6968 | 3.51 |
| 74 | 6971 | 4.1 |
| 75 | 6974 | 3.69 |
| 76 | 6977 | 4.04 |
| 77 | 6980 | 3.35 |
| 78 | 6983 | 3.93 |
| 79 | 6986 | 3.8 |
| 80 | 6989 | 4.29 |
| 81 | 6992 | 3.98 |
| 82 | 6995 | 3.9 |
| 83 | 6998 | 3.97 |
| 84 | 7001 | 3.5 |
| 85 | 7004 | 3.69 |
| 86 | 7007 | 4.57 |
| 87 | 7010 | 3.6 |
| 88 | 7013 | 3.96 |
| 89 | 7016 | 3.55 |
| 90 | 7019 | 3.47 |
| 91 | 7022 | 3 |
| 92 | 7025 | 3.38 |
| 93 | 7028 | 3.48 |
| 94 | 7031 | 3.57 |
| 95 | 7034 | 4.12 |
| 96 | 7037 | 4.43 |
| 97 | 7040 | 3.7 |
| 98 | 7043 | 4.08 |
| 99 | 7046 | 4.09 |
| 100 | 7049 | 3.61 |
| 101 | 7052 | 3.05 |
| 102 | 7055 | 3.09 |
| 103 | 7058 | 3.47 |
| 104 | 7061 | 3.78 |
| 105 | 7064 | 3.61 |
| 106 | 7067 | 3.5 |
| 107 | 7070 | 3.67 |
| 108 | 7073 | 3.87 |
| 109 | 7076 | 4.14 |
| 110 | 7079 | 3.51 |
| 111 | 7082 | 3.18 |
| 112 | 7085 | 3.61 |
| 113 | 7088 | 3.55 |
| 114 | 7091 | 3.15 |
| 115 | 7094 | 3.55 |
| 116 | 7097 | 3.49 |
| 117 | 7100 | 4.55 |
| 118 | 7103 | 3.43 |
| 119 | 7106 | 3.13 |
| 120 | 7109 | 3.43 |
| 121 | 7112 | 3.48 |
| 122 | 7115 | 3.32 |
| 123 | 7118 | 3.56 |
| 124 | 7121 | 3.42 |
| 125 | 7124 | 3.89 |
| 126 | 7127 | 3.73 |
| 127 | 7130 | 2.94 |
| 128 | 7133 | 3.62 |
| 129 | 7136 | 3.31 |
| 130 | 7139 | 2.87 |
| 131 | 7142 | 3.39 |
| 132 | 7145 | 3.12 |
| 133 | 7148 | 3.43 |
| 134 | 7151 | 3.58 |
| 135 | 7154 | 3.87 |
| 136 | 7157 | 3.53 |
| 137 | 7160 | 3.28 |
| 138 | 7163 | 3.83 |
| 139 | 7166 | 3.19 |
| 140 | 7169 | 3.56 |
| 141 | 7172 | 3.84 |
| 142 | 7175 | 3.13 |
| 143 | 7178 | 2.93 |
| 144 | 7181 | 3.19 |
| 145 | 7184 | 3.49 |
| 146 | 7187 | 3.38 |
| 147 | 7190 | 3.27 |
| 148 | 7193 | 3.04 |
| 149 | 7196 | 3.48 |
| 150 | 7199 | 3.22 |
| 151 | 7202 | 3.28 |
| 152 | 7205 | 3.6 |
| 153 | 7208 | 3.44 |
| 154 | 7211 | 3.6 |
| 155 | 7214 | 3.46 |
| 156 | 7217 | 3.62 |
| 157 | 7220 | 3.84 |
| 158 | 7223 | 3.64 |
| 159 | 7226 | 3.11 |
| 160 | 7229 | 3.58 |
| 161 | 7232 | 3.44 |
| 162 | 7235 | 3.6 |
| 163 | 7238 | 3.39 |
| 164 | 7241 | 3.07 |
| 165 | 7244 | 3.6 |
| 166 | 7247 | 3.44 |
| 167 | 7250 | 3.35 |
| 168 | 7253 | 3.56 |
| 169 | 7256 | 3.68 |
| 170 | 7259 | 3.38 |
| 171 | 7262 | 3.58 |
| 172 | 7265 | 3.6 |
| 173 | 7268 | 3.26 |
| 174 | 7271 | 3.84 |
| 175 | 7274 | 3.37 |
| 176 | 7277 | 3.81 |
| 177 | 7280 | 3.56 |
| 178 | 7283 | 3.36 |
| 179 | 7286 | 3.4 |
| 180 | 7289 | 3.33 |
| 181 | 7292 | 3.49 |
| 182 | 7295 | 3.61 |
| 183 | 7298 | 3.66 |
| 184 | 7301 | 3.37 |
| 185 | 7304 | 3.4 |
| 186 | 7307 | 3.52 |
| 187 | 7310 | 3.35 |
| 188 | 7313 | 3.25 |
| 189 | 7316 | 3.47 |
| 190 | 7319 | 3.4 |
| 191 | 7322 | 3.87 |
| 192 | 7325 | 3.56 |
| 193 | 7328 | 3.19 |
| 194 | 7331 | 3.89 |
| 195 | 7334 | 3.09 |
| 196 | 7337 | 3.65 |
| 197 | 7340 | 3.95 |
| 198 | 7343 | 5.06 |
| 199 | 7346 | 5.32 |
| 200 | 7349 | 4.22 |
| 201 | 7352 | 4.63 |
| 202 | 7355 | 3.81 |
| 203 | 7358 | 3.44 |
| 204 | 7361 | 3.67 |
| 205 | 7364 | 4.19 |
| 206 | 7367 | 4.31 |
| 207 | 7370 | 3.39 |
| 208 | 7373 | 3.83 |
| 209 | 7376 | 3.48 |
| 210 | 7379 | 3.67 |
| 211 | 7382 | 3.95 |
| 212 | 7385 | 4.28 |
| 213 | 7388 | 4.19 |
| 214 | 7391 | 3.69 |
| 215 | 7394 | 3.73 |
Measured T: 0.10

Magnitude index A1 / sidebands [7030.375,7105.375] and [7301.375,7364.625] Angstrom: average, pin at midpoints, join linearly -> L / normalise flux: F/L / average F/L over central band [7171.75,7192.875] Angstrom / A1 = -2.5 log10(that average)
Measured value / 0.14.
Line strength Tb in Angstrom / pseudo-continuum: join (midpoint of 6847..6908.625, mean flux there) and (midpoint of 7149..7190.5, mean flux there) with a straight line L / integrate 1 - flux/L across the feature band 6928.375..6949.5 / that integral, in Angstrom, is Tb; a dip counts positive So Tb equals 0.2 Angstrom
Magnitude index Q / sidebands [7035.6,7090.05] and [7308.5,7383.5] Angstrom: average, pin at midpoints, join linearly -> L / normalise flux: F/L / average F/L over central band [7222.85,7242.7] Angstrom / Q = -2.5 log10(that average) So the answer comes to 0.11 mag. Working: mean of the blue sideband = 3.66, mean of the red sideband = 3.83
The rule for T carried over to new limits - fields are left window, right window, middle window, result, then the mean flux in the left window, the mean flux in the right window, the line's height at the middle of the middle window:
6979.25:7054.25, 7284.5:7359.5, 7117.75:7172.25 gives 0.08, 3.76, 3.72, 3.74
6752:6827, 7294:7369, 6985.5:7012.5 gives -0.05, 3.73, 3.79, 3.75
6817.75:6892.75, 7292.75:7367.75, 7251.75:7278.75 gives 0.06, 3.65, 3.79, 3.77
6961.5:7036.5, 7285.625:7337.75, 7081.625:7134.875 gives 0.04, 3.71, 3.47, 3.63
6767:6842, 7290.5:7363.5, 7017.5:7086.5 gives 0.03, 3.74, 3.75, 3.74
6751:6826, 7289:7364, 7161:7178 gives 0.09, 3.74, 3.75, 3.74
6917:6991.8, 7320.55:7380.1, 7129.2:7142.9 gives 0.17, 3.65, 3.91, 3.77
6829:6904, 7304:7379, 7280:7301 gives 0.10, 3.71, 3.8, 3.79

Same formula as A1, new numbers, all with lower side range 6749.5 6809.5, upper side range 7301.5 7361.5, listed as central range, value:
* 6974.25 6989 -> -0.02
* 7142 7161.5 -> 0.09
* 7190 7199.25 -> 0.16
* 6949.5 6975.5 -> 0.08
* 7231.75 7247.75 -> 0.11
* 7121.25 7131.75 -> 0.08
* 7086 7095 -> 0.11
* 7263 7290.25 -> 0.08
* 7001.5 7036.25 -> 0.02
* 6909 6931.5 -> 0.02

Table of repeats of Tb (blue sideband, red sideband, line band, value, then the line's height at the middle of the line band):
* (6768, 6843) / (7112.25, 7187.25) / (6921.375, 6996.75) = -1.5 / 3.6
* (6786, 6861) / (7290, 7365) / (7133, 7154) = 2.2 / 3.73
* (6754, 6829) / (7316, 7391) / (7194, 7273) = 7.8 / 3.86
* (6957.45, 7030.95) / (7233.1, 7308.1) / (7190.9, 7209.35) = 1.0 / 3.53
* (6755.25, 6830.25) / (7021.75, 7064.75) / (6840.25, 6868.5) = 0.8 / 3.7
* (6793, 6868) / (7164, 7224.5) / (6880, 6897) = -0.8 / 3.64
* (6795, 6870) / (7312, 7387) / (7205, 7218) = 1.0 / 3.82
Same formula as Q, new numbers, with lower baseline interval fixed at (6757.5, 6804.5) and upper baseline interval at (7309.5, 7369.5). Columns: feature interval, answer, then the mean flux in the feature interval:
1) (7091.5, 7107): 0.06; 3.62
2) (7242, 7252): 0.12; 3.45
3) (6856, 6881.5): 0.03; 3.67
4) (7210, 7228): 0.09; 3.54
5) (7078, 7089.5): 0.11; 3.46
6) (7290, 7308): 0.10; 3.5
